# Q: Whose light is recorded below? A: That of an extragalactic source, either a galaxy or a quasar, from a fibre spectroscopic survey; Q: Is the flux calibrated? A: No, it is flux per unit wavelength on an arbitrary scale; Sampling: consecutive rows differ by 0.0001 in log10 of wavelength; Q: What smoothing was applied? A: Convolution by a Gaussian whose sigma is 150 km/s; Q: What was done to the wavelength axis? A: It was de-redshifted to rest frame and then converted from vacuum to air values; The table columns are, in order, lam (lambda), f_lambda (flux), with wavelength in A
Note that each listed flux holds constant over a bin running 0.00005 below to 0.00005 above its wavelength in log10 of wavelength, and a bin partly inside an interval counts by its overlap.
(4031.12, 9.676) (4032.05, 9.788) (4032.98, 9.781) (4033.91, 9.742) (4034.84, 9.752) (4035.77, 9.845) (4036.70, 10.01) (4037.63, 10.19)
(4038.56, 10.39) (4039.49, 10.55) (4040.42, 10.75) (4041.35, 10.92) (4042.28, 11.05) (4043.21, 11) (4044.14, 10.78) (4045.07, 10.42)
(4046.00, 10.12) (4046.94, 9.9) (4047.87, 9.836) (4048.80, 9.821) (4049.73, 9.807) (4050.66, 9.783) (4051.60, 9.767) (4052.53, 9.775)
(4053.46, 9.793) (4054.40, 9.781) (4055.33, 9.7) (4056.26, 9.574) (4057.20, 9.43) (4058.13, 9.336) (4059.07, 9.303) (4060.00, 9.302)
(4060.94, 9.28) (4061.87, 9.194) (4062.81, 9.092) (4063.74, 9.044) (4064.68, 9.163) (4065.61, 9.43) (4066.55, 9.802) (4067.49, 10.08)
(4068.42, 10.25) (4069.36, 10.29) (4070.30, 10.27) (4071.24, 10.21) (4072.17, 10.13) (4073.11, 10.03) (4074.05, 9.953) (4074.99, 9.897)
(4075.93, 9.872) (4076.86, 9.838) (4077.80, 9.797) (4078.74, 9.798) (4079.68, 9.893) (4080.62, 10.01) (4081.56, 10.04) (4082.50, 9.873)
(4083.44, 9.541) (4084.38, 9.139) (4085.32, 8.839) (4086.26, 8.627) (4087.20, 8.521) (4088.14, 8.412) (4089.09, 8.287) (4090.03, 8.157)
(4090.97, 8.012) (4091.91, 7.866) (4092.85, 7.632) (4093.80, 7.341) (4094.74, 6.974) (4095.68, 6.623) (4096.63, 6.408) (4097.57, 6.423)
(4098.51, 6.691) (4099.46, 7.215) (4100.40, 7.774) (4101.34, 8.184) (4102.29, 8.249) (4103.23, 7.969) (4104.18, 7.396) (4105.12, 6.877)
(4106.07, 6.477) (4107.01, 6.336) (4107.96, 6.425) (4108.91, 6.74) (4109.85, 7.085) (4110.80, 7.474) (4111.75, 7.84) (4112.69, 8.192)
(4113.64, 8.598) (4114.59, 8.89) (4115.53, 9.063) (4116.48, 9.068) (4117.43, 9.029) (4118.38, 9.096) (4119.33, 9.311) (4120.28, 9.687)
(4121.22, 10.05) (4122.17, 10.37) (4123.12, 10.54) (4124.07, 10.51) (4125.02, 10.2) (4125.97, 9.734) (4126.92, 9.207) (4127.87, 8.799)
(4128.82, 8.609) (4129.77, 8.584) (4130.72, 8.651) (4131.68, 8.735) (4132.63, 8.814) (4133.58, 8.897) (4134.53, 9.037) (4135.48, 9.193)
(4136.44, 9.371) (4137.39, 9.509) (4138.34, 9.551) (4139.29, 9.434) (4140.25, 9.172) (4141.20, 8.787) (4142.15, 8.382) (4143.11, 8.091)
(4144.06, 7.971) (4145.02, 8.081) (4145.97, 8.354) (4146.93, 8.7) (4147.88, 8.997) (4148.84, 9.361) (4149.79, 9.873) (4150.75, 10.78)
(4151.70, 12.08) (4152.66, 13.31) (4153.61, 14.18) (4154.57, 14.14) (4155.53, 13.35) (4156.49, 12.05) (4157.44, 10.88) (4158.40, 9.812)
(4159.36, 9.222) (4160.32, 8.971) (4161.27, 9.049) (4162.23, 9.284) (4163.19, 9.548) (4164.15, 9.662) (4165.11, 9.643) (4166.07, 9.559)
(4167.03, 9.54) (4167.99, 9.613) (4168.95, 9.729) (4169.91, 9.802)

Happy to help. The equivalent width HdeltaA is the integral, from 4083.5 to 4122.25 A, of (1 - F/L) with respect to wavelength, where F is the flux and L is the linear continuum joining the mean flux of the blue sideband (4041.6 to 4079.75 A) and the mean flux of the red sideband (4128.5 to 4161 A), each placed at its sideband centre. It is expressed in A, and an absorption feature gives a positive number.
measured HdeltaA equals 7.3 A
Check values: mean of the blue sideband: 9.85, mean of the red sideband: 9.8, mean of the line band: 7.98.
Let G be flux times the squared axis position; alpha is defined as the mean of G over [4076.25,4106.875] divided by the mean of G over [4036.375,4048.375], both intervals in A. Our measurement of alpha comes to 0.80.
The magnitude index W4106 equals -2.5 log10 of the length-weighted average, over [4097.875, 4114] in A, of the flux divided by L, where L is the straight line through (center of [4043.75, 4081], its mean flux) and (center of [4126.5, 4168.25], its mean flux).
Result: 0.30 mag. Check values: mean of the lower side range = 9.79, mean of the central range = 7.37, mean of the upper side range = 9.7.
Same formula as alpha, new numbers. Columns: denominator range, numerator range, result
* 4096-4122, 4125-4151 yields 1.15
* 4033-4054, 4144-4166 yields 1.07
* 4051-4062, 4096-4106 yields 0.78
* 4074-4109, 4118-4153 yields 1.17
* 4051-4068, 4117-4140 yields 1.02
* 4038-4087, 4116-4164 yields 1.03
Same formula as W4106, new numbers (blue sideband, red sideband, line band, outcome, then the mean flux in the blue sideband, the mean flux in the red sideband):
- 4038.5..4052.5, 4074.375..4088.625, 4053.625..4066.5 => 0.07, 10.3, 9.48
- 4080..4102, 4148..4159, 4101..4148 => 0.16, 8.12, 11.7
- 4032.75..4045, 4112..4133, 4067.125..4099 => 0.10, 10.4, 9.25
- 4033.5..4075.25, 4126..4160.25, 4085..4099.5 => 0.28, 9.92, 9.76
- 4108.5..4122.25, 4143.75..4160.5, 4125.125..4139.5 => 0.05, 8.67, 10.6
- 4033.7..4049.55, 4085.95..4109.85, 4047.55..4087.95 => -0.08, 10.3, 7.41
